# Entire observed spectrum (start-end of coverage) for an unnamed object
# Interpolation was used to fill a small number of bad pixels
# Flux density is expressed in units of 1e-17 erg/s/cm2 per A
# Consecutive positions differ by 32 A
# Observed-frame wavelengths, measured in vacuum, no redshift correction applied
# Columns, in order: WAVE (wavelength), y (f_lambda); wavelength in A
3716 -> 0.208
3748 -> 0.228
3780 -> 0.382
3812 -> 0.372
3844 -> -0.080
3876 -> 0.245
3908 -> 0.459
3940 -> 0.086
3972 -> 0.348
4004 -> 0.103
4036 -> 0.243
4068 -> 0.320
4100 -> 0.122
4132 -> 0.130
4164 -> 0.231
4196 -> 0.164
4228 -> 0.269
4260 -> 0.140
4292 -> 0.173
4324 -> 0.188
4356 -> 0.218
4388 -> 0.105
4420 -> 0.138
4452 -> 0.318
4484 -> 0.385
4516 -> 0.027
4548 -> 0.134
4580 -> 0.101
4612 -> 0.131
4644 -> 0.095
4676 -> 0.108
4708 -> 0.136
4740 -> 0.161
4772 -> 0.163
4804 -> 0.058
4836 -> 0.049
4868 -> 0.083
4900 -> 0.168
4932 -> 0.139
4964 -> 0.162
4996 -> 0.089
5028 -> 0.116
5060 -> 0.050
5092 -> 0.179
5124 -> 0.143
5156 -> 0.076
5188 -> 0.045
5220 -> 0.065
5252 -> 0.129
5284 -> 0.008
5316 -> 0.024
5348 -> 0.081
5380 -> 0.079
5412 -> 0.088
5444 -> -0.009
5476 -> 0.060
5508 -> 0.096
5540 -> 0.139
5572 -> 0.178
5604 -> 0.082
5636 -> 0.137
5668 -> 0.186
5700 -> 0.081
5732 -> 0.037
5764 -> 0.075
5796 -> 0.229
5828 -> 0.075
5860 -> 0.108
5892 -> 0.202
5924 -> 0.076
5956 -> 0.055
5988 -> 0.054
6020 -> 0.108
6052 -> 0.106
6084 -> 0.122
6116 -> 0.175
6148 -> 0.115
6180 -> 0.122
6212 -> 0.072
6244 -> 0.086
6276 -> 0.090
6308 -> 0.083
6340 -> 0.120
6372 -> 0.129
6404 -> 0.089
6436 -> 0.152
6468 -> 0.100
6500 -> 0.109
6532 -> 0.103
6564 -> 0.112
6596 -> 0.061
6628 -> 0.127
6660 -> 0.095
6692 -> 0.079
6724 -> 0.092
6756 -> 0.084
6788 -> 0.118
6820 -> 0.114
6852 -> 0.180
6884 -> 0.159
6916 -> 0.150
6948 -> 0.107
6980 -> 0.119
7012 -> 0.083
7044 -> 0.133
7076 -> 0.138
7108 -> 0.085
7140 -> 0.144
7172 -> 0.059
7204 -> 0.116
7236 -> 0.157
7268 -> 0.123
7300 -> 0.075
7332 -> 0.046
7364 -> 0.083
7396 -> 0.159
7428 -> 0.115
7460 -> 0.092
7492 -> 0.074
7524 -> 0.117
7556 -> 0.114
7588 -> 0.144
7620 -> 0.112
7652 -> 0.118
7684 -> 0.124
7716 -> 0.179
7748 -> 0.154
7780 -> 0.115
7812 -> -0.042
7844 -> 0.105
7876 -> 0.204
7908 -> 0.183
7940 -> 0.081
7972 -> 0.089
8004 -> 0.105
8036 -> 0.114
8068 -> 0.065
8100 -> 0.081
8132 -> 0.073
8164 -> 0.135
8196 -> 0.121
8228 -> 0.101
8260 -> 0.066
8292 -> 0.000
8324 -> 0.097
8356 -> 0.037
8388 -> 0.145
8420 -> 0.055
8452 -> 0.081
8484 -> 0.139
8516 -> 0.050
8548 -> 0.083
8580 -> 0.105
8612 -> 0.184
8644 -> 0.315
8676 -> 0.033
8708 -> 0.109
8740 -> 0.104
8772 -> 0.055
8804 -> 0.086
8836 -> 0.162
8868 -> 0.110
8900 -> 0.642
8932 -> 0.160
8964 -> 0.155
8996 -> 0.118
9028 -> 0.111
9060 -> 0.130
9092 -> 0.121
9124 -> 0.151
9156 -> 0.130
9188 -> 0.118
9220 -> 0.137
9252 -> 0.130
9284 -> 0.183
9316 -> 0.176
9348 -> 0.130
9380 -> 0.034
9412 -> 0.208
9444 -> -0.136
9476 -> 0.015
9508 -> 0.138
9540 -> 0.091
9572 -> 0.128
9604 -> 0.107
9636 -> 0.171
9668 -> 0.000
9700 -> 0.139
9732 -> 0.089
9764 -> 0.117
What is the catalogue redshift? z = 1.31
